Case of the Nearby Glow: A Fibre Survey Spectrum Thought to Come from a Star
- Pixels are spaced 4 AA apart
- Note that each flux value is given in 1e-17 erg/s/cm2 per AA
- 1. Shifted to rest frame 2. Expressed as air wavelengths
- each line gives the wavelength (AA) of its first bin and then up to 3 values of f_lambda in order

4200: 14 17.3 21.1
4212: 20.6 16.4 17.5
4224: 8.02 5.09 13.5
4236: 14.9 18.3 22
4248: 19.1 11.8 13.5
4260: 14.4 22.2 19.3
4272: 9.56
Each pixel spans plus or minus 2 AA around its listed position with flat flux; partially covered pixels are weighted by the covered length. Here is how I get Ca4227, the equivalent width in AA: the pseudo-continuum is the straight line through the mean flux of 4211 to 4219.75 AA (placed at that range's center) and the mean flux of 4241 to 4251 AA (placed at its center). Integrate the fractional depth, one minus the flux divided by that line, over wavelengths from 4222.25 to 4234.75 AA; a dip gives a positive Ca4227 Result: 6.3 AA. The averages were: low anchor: 18.1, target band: 9.25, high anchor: 19.4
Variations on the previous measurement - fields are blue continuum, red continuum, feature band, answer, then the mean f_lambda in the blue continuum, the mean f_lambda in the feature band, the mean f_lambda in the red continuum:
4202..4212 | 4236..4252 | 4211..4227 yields 3.7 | 19.5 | 14.7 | 18.2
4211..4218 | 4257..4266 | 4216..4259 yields 8.4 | 18.2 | 14.5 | 17.8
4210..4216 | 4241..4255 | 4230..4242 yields 1.6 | 19.2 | 15.6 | 17.4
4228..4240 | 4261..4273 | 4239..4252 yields -3.5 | 13.4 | 18.7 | 17.4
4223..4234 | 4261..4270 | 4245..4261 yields 0.8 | 8.95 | 15.2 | 20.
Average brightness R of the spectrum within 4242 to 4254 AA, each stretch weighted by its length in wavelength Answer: 17.6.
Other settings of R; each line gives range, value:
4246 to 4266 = 16.2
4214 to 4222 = 16.9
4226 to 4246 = 14.8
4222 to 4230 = 6.55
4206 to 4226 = 16.7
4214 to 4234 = 12.1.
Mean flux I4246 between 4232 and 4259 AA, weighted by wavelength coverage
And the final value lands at 16.3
